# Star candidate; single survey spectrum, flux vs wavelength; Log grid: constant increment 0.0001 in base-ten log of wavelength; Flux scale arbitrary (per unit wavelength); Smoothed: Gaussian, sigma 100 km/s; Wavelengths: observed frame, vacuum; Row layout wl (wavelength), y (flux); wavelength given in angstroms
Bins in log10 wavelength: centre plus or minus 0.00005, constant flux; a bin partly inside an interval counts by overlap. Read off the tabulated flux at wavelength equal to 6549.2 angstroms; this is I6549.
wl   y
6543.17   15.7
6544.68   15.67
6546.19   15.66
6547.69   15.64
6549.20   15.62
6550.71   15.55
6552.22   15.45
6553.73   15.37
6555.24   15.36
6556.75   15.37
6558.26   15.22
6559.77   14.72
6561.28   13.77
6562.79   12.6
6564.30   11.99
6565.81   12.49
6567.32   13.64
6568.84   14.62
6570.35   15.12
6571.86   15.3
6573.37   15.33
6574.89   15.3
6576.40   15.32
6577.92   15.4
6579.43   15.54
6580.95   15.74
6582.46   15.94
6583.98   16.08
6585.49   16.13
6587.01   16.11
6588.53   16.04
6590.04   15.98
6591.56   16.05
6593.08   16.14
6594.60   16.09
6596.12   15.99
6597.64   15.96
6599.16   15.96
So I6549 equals 15.62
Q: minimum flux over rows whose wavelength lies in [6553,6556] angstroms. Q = 15.36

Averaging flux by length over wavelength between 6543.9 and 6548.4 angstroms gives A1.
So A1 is 15.7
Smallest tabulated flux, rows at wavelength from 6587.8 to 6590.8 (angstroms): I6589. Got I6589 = 15.98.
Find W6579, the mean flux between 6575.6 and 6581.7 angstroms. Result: 15.5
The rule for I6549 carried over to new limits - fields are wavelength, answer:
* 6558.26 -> 15.22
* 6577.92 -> 15.4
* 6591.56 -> 16.05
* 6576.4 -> 15.32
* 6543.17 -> 15.7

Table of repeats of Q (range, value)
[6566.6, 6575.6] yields 13.64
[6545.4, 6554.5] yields 15.37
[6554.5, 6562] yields 13.77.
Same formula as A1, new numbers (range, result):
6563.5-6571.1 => 13.6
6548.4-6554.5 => 15.5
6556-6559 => 15.3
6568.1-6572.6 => 15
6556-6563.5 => 14.3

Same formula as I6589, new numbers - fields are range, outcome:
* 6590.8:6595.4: 16.05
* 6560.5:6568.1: 11.99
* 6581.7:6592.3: 15.94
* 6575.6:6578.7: 15.32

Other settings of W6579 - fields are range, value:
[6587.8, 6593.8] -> 16.1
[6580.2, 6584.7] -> 15.9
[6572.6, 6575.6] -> 15.3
